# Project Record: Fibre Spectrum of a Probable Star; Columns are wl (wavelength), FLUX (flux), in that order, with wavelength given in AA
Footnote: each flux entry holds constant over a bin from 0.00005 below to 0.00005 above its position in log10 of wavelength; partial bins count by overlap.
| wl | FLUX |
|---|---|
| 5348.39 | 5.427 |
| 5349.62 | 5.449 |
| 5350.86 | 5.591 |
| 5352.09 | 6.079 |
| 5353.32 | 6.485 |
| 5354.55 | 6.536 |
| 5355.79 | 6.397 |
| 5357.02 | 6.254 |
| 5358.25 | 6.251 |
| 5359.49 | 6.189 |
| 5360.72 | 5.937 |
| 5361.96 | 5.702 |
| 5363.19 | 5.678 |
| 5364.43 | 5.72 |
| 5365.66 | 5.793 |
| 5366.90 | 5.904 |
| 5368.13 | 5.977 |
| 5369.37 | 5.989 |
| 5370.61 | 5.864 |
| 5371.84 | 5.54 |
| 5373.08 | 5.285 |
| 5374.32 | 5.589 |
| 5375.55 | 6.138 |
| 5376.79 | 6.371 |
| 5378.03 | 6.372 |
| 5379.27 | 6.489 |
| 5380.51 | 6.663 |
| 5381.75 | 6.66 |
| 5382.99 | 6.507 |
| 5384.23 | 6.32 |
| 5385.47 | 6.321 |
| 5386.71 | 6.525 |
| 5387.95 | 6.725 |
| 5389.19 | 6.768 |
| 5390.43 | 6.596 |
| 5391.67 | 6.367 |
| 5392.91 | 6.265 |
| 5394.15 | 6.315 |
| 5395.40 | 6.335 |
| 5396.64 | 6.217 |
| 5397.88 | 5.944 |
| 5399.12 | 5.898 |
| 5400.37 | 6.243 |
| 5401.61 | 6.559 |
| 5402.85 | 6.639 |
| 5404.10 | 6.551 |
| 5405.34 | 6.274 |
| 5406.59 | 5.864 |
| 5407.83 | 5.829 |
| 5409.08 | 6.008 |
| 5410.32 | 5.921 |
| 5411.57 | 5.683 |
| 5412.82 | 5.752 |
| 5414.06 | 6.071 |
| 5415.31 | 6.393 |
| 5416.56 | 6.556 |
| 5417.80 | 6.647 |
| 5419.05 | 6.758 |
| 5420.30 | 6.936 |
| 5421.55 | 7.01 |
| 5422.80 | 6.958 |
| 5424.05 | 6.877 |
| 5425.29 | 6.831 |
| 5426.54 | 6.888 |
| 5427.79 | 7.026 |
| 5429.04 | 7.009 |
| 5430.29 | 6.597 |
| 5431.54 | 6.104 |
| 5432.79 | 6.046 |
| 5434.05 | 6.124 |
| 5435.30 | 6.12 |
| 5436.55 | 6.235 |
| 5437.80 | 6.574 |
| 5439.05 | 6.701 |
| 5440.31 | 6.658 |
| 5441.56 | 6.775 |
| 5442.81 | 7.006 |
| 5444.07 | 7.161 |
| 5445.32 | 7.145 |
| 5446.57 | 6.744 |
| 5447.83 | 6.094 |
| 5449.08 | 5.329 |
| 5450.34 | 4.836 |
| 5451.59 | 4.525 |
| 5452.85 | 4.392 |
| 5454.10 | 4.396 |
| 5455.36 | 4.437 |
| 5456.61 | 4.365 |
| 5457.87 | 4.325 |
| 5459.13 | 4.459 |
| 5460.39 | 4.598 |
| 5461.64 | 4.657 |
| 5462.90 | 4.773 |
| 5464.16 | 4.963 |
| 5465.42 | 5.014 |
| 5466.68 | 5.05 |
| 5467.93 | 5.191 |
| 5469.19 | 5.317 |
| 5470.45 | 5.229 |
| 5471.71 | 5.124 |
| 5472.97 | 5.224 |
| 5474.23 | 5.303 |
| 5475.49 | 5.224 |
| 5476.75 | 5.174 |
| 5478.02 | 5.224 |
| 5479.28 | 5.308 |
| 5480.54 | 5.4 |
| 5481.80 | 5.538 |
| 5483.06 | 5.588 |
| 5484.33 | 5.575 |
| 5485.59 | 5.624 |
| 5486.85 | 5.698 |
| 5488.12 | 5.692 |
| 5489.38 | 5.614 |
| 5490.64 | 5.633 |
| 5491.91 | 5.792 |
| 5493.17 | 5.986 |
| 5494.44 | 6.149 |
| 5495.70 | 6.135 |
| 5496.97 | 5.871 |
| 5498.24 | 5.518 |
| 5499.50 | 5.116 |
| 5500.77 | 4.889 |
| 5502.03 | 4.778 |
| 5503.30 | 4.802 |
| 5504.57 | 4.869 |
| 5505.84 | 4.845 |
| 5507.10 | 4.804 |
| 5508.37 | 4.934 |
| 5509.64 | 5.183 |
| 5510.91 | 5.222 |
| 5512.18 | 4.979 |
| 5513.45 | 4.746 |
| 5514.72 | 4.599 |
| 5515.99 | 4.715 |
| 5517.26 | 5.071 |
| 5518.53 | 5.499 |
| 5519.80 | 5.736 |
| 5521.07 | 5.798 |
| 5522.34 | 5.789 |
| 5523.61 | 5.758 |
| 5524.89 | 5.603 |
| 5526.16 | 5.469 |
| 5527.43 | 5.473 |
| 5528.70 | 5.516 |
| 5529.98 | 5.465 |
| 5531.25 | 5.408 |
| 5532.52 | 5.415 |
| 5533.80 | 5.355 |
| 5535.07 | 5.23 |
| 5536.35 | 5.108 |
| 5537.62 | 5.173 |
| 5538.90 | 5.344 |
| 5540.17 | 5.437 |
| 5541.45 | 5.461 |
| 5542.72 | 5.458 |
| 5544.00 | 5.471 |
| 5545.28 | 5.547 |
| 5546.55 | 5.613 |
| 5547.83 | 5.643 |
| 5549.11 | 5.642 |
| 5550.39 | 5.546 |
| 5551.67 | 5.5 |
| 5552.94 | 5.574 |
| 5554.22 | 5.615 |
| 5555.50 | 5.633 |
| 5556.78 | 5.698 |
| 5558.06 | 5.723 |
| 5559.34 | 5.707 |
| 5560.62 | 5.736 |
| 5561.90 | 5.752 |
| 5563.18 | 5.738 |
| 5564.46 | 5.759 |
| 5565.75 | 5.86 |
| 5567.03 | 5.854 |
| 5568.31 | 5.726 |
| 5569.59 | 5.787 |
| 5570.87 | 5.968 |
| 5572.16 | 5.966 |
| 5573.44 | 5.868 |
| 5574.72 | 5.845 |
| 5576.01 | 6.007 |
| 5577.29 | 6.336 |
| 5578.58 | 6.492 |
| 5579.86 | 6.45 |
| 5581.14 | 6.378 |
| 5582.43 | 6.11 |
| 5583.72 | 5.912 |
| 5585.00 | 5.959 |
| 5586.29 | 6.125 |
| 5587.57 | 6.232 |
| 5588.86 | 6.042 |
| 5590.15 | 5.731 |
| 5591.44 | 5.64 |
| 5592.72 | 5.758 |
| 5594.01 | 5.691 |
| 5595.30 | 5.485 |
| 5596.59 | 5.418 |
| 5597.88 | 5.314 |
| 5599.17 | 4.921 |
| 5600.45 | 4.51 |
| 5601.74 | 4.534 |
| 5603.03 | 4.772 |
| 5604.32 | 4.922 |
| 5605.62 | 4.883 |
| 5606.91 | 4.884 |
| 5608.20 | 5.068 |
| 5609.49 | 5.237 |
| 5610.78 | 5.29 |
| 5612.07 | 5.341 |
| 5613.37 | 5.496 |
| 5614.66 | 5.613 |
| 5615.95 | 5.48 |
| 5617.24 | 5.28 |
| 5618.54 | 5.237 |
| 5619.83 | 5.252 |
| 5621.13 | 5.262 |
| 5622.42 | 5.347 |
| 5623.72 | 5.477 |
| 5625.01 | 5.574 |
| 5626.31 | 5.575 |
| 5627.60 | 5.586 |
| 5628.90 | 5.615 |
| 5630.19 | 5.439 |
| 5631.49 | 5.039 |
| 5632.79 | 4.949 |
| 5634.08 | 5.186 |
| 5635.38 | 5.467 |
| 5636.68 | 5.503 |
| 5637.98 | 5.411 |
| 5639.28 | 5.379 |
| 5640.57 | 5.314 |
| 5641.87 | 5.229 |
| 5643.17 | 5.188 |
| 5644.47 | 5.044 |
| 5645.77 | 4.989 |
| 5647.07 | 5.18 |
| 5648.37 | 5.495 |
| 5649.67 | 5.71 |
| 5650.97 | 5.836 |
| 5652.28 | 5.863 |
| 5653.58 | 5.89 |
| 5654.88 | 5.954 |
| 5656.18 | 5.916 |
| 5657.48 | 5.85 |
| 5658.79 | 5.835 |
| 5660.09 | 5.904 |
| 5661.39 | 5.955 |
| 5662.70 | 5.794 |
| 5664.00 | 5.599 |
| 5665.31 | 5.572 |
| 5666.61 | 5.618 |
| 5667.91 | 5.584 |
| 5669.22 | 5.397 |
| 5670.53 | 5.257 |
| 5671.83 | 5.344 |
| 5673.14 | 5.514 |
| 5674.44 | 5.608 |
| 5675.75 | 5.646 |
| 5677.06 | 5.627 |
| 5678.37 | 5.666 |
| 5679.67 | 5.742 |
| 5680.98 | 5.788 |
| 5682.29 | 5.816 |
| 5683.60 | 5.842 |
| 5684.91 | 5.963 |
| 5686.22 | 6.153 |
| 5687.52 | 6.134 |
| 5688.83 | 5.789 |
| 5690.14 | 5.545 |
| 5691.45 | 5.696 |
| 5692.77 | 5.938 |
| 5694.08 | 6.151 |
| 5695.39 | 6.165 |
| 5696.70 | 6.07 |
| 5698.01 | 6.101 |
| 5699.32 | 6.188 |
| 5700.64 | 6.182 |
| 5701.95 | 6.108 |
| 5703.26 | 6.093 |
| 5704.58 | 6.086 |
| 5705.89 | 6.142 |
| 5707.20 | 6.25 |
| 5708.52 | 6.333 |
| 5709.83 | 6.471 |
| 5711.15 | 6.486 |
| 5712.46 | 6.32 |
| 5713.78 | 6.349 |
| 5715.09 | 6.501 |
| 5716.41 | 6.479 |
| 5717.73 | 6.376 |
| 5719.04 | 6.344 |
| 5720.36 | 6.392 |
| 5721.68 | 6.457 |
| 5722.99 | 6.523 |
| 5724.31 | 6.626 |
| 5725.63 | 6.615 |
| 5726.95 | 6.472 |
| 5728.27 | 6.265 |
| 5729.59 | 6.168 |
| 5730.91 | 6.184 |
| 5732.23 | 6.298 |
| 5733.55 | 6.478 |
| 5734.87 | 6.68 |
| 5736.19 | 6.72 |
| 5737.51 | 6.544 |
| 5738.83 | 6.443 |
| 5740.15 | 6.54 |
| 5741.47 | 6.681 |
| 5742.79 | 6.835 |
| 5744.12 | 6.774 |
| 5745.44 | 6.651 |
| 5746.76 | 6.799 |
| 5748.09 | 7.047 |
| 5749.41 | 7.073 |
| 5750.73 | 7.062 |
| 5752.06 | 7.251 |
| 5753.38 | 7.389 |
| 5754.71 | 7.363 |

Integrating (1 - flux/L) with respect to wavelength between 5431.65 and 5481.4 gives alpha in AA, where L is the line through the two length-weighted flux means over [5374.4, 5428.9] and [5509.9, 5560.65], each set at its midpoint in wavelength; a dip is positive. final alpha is 4.5 AA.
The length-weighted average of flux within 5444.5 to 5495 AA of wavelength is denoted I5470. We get 5.27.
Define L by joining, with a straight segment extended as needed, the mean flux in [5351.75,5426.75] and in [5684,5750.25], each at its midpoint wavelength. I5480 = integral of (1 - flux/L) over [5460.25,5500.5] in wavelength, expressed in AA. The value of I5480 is 5.8 AA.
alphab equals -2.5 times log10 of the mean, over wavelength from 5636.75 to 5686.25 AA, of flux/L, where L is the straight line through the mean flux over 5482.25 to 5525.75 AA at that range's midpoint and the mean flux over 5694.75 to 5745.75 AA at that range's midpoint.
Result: 0.09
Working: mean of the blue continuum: 5.37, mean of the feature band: 5.61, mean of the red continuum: 6.39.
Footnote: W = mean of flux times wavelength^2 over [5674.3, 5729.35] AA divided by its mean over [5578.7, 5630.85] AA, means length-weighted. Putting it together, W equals 1.16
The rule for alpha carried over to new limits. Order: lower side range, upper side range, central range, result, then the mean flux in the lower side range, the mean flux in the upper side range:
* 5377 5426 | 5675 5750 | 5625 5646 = 3.28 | 6.4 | 6.28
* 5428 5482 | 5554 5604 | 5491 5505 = 0.40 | 5.56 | 5.74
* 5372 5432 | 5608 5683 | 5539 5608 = 1.38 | 6.38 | 5.5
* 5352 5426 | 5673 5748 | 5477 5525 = 6.79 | 6.26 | 6.24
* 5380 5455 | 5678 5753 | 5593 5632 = 6.61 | 6.31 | 6.34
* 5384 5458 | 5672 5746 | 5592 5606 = 2.47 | 6.22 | 6.21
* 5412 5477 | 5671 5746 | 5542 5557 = 1.03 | 5.84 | 6.2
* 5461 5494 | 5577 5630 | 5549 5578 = -1.70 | 5.35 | 5.51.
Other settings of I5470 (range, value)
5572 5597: 5.98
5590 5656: 5.34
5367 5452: 6.33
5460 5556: 5.34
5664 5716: 5.93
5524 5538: 5.39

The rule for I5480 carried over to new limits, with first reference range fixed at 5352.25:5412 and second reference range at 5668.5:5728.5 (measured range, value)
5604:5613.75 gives 1.53 AA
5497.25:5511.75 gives 2.64 AA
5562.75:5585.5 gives 0.39 AA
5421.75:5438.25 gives -1.12 AA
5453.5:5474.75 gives 4.50 AA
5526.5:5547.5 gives 2.45 AA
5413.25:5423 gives -0.75 AA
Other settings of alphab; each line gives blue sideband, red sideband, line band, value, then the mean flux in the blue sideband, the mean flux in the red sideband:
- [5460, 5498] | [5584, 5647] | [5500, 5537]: 0.04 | 5.4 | 5.35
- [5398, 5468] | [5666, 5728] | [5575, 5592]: -0.02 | 5.98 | 6.04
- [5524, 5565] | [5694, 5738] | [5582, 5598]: -0.01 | 5.53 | 6.34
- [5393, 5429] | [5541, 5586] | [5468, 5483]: 0.16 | 6.4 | 5.81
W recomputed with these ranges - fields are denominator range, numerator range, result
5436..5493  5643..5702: 1.13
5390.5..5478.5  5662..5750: 1.15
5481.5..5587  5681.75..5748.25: 1.21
